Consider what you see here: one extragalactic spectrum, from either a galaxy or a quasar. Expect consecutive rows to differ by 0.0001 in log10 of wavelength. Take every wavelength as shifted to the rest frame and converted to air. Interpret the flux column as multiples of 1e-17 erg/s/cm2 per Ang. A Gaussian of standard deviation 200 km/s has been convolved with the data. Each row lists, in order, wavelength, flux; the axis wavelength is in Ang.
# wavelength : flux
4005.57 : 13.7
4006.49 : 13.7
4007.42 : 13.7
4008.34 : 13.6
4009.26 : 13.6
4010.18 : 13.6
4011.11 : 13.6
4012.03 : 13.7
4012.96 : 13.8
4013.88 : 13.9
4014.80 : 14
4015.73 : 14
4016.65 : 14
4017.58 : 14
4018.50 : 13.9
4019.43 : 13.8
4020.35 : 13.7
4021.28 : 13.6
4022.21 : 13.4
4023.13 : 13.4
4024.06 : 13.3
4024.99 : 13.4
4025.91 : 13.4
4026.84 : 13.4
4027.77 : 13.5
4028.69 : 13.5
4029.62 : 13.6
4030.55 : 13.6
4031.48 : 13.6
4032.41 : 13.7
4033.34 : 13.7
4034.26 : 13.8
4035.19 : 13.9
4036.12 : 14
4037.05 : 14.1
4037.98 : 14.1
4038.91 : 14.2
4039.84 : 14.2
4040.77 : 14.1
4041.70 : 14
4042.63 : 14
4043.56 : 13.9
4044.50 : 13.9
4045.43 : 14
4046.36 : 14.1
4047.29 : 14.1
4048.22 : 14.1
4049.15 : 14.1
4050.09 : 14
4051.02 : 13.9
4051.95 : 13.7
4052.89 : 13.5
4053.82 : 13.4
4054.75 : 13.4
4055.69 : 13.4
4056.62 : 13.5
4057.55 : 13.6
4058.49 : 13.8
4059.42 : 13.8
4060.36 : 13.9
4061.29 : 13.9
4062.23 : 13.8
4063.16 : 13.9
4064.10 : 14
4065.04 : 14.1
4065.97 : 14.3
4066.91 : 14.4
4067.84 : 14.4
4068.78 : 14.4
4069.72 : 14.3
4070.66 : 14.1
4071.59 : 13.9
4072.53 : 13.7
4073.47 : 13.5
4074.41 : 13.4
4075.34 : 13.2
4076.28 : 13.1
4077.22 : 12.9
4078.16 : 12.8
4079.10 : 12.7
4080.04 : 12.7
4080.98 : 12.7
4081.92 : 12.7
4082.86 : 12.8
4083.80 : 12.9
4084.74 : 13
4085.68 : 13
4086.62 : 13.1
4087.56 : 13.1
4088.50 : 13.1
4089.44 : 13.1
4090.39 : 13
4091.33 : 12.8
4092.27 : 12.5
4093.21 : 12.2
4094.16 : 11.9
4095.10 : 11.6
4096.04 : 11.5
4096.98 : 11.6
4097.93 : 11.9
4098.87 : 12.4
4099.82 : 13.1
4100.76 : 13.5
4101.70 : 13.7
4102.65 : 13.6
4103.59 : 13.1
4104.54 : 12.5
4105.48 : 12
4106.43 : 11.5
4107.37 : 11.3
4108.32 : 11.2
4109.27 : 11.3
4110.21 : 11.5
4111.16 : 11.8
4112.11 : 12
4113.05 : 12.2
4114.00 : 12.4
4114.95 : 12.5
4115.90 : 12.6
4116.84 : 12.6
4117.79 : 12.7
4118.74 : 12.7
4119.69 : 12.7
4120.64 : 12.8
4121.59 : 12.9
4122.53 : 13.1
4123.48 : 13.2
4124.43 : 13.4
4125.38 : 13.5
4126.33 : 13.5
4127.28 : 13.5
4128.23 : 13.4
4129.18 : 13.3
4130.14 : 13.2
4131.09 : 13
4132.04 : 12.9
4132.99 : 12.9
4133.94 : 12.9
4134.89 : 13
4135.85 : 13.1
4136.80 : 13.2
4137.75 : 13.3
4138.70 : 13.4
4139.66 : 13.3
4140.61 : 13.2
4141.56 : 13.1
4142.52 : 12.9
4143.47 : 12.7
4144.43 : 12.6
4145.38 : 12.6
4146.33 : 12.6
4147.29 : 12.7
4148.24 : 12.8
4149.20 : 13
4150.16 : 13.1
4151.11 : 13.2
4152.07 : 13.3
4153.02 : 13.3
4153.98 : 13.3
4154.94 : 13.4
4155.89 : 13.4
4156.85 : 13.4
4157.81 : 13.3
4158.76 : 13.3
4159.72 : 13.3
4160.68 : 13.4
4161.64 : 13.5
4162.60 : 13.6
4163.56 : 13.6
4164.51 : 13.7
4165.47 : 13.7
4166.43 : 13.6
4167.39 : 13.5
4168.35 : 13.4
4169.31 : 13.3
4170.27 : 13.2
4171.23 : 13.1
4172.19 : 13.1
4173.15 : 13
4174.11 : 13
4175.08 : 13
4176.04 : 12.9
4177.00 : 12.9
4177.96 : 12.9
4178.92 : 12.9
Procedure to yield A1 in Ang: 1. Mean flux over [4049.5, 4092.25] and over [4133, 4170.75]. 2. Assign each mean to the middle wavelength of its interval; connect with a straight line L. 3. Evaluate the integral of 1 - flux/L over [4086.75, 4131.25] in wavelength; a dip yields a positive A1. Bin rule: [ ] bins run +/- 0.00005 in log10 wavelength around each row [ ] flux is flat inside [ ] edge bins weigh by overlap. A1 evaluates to 2.5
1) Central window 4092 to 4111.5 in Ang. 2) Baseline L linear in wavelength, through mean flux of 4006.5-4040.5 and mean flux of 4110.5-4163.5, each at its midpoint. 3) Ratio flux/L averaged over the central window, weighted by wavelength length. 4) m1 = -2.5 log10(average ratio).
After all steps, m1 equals 0.09 mag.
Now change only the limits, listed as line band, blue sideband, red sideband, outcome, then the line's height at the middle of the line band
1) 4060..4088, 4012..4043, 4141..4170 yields 0.01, 13.6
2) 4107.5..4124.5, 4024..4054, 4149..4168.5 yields 0.10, 13.6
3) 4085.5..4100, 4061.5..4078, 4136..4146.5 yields 0.09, 13.6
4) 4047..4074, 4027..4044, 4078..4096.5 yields -0.05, 13.3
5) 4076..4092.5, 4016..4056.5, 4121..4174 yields 0.05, 13.5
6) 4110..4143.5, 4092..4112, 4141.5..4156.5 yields -0.03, 12.6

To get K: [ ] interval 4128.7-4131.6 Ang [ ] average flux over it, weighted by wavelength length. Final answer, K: 13.1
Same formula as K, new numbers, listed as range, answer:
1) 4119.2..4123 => 12.9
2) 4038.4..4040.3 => 14.2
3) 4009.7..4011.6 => 13.6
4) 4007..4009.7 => 13.7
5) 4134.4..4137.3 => 13.1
